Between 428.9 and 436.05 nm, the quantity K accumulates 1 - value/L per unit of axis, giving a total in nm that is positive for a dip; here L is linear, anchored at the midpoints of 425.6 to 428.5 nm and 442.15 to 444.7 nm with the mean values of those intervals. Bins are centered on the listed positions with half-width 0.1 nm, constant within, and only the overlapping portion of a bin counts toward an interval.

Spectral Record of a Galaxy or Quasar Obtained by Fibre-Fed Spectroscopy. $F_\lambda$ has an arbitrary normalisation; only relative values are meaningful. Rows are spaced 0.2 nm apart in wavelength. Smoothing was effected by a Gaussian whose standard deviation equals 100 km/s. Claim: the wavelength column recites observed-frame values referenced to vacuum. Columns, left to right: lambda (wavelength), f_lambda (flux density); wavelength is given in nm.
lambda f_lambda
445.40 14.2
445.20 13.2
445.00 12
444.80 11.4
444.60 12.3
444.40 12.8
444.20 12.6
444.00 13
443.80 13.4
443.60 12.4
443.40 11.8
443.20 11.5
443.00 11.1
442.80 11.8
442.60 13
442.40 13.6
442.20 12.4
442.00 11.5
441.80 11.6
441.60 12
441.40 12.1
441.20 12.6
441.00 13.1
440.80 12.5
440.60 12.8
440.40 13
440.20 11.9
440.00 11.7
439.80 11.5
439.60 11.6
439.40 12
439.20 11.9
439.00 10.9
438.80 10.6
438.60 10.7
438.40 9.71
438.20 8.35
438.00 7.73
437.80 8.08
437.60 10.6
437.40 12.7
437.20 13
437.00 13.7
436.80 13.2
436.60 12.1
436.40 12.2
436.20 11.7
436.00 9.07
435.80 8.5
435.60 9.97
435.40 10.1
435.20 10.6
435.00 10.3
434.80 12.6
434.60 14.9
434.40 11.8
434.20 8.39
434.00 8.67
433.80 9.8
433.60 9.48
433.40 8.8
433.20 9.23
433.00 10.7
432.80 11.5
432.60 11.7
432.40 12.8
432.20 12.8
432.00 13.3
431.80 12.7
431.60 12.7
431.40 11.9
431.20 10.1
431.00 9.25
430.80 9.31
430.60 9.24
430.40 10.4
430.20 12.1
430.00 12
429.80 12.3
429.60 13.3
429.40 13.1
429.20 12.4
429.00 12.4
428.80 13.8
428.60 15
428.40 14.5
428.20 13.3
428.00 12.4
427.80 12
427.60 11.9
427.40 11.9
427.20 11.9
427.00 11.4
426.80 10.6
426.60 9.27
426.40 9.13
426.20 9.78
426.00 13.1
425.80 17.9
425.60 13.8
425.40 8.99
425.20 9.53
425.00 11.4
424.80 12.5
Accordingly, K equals 0.68 nm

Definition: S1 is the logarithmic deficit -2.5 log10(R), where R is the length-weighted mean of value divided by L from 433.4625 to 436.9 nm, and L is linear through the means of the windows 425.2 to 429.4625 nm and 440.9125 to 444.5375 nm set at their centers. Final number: 0.14 mag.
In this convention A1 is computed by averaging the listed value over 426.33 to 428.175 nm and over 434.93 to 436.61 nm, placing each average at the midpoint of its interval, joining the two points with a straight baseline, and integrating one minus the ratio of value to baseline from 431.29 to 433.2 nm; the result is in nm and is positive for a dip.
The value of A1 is -0.23 nm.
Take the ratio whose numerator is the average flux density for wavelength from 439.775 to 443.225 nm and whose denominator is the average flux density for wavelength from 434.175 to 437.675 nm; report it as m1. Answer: 1.1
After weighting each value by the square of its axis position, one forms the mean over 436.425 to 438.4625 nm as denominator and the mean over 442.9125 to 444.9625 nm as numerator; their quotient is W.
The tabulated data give 1.1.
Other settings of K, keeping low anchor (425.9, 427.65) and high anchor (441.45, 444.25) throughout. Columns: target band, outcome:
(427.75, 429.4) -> -0.32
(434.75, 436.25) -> 0.18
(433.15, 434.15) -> 0.21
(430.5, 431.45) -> 0.12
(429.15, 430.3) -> -0.14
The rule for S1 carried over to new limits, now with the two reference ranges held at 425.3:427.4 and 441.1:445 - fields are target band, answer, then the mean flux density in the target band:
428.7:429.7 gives -0.11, 13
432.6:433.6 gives 0.17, 10.2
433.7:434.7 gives 0.12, 10.7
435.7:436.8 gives 0.10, 10.9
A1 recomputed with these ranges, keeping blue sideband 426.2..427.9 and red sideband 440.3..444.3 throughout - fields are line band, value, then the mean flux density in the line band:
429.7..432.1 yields 0.01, 11.3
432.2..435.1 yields 0.18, 10.8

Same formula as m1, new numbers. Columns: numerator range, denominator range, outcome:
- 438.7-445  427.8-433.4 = 1.02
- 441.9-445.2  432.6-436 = 1.19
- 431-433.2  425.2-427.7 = 1.02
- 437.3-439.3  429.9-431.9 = 0.92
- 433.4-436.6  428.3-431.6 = 0.88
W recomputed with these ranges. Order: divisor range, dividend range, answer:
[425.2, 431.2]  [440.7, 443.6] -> 1.09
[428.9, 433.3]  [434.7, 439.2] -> 0.95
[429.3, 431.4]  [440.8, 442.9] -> 1.17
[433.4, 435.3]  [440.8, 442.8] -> 1.21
